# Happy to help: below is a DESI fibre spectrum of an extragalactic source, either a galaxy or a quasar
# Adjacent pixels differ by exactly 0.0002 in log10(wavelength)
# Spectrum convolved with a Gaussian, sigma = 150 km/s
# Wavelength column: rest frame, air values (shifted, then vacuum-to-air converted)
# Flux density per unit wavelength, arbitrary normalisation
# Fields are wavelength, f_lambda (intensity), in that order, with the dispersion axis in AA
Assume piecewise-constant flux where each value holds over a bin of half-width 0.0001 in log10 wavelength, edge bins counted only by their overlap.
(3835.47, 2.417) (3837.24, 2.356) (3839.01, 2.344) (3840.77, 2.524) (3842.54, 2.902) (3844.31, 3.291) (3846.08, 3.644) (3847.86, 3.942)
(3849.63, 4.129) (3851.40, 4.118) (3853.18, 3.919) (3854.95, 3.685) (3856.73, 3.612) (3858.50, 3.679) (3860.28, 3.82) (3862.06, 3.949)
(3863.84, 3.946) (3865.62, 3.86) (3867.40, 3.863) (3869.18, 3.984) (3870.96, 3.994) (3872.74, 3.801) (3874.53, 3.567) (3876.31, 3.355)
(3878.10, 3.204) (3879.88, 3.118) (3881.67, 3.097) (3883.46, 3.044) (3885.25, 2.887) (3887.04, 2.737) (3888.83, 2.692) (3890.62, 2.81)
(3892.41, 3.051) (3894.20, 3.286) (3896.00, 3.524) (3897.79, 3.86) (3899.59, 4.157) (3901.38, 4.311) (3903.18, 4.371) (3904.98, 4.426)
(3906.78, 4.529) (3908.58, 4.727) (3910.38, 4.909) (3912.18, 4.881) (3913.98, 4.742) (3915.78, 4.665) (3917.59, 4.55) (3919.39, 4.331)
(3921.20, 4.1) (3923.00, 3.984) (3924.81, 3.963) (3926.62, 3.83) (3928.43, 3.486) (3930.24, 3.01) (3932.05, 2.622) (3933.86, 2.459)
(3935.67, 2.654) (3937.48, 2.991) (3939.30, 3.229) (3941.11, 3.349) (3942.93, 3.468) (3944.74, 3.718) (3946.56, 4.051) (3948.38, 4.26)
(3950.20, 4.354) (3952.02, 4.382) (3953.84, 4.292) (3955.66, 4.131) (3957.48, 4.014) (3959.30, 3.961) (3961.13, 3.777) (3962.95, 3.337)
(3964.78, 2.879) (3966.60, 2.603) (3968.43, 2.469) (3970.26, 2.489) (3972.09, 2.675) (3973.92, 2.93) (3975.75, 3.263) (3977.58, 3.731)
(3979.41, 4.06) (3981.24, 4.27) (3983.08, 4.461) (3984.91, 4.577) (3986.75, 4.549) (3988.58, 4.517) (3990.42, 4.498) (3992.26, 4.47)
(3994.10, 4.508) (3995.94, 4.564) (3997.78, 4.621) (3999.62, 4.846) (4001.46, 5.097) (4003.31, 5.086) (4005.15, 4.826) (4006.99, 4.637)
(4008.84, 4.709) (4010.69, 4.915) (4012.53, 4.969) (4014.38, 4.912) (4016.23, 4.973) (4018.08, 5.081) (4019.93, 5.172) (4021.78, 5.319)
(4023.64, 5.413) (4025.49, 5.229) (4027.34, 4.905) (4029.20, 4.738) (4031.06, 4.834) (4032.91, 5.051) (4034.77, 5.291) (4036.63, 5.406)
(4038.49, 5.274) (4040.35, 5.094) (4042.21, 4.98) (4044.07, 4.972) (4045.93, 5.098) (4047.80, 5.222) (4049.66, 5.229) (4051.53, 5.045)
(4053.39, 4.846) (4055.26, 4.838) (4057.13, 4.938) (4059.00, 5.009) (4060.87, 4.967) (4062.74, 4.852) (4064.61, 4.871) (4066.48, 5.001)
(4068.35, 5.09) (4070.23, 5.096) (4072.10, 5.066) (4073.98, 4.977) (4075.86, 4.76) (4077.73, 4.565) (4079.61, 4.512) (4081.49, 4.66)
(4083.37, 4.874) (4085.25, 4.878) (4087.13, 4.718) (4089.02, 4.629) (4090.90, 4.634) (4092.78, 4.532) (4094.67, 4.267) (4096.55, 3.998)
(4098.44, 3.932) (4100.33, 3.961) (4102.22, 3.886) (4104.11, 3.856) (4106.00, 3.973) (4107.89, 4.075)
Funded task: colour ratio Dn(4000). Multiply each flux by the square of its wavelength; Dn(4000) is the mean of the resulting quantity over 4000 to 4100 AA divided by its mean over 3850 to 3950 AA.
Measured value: 1.4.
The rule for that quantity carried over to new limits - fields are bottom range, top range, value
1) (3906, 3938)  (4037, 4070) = 1.37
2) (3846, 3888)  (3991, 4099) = 1.48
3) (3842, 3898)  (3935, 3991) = 1.10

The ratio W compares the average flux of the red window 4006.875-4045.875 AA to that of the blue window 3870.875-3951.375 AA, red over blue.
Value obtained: 1.4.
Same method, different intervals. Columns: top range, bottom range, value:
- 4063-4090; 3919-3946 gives 1.42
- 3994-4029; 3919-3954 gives 1.37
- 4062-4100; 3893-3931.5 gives 1.13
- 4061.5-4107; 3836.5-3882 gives 1.29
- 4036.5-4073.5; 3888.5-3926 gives 1.23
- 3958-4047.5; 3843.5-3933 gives 1.18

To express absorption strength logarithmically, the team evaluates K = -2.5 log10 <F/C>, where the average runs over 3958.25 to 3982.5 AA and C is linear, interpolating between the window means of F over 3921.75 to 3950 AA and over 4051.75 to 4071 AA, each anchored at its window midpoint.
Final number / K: 0.17 mag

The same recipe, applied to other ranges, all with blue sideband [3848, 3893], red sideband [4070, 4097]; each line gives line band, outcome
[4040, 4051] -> -0.142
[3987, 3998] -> -0.084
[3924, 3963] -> 0.090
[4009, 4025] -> -0.176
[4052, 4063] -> -0.087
